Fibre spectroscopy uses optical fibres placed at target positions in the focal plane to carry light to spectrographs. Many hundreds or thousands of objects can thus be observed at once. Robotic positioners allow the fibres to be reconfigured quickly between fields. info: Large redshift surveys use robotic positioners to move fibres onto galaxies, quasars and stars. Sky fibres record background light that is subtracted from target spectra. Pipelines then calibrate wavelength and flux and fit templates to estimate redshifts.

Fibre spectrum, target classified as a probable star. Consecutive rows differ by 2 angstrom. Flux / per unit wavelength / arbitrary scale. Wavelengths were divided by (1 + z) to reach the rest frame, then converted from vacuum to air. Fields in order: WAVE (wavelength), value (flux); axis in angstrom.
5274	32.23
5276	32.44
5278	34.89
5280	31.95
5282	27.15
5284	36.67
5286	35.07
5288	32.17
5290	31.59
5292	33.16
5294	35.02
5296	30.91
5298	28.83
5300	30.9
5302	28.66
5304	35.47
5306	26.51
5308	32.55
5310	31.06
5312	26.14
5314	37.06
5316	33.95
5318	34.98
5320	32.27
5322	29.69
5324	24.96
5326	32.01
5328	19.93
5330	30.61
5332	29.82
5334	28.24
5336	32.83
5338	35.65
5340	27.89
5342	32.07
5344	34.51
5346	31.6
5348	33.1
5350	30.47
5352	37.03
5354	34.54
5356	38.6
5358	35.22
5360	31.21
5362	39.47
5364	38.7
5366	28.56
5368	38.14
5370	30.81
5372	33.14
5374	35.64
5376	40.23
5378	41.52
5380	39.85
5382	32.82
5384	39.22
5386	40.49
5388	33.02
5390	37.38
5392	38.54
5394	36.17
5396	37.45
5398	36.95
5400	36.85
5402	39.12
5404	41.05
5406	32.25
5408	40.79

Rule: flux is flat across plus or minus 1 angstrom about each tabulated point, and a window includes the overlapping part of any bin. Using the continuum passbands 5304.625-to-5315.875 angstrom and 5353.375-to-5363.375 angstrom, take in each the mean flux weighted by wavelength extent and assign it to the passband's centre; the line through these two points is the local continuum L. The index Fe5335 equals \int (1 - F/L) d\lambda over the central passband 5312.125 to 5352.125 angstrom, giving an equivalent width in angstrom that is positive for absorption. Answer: 2.5 angstrom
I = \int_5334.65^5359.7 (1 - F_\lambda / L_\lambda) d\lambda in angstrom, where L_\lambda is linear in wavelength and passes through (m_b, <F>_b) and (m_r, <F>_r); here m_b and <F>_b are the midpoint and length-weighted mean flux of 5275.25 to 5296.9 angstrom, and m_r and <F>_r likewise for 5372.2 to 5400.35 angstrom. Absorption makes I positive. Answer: 1.5 angstrom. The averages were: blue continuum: 32.8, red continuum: 37.5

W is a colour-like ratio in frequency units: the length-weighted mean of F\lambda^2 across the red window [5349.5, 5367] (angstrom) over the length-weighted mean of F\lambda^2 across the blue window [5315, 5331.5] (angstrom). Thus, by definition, 1.19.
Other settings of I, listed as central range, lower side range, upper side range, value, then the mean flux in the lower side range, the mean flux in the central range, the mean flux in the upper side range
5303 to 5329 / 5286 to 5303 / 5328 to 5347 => 0.6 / 31.6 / 30.5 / 30.9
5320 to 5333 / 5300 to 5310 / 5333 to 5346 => 1.4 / 30.8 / 28.2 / 31.8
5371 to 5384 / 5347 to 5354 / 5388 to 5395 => -0.6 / 33.7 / 37.4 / 36.7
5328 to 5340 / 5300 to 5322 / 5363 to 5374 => 0.9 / 31.7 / 30.2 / 34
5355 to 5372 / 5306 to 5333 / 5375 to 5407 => -0.1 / 30.2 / 35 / 37.7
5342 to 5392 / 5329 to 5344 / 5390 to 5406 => -1.8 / 31.2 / 35.6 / 37.6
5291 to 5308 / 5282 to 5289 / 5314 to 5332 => 0.6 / 33.6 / 31.3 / 30.2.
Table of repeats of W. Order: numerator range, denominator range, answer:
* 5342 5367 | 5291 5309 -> 1.12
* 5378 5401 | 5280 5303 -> 1.22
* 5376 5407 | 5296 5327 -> 1.25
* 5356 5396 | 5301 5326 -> 1.20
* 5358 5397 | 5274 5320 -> 1.17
